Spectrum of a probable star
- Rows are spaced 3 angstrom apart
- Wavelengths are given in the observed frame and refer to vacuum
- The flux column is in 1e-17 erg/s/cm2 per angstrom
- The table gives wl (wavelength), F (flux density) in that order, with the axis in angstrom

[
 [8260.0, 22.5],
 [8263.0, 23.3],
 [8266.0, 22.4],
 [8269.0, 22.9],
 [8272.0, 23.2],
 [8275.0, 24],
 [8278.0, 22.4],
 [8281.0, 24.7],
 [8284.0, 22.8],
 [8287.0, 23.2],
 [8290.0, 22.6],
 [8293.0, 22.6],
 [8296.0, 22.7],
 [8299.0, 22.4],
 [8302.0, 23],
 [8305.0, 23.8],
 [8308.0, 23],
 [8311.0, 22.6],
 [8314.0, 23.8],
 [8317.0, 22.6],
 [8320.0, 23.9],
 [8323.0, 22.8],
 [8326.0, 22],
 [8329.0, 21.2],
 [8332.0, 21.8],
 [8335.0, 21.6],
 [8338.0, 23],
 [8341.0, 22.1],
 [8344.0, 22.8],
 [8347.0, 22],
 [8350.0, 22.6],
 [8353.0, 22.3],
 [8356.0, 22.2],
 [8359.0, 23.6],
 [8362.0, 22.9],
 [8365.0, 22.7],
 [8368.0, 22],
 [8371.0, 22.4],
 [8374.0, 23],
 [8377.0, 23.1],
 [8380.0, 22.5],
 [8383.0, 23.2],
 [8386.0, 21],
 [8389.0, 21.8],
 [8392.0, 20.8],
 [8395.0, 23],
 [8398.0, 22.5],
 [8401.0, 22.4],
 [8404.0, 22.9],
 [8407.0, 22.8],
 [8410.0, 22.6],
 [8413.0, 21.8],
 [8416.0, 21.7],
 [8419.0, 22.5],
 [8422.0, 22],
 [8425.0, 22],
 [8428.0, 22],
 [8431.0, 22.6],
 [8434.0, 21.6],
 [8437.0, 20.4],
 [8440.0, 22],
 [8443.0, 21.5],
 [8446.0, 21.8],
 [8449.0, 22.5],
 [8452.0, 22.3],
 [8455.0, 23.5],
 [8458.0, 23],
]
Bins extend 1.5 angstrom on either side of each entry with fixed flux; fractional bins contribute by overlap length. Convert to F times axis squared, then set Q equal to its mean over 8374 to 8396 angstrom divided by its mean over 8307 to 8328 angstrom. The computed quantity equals 1.0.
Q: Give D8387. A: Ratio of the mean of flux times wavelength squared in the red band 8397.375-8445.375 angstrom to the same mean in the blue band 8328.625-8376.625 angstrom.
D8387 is 1.00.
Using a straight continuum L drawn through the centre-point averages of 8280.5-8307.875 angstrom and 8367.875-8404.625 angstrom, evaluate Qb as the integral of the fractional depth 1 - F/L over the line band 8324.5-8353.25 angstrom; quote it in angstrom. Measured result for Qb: 0.7 angstrom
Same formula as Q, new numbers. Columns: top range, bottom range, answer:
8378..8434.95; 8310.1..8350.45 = 1.01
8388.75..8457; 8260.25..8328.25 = 0.99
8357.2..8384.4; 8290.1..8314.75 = 1.01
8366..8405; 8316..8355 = 1.01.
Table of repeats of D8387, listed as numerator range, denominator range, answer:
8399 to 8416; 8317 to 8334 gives 1.02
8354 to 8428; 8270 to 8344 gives 1.00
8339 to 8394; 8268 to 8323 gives 0.99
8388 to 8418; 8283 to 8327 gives 0.99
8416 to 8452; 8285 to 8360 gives 0.99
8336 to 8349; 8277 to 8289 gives 0.98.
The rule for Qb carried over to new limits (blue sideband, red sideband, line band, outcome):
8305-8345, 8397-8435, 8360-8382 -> -0.26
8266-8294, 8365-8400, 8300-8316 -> -0.20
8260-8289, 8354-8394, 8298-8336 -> 0.28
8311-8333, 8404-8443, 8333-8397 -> -0.14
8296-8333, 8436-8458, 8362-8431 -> 0.09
